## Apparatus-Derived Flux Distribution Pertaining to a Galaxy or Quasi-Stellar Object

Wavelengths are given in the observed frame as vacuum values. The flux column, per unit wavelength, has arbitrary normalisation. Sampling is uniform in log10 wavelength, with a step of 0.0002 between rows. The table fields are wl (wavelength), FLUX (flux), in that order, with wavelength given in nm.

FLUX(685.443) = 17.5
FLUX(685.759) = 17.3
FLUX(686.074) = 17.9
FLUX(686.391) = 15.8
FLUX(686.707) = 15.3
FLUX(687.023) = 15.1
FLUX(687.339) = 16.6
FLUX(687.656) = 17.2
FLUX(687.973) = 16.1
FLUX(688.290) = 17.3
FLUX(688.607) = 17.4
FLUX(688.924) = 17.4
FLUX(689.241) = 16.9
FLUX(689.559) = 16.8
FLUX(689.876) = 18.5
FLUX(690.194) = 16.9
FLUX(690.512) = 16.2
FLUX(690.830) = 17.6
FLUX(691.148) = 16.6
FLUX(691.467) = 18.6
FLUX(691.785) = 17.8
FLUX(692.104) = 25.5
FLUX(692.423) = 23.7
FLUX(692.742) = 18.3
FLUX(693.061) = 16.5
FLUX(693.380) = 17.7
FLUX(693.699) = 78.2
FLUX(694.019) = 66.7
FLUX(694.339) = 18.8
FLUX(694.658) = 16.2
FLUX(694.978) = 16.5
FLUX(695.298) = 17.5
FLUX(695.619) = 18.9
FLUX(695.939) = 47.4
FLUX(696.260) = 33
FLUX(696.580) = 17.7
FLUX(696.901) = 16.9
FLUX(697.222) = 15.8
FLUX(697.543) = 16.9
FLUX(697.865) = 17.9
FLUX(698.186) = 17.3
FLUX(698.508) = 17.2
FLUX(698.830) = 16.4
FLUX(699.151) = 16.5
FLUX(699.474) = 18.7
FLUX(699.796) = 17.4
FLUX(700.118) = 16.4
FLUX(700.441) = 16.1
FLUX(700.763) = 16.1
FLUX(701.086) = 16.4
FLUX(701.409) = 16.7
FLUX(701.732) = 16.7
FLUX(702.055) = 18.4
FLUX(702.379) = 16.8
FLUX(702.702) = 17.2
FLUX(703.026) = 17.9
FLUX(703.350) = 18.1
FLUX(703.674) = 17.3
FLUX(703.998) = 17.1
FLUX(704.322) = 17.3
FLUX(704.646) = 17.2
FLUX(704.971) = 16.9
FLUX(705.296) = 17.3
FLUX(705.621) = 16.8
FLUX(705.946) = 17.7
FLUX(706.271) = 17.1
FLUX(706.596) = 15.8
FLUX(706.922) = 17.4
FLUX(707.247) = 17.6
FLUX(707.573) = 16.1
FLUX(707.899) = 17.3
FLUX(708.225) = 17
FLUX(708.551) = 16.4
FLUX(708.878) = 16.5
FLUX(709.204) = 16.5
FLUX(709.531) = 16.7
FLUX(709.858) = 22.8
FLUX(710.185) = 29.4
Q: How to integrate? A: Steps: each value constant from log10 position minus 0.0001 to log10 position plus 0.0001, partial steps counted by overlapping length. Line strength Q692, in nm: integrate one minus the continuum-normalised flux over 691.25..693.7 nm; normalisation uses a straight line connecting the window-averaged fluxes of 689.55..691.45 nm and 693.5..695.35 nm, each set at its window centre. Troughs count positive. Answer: 0.33 nm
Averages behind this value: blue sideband 17.2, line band 23.5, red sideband 36.3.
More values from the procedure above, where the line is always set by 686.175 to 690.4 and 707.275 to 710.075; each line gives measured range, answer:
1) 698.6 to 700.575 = 0.034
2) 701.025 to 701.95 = 0.032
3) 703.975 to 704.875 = 0.014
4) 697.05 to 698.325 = 0.014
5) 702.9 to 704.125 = -0.013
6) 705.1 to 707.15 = 0.058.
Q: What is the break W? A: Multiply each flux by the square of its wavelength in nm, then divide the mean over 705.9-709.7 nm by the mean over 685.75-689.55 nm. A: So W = 1.07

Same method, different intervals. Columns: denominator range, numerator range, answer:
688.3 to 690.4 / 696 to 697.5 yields 1.32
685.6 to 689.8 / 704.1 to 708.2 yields 1.07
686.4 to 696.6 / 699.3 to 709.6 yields 0.78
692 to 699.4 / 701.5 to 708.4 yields 0.72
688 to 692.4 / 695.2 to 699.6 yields 1.16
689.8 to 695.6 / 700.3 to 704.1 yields 0.72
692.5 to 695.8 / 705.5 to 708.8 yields 0.62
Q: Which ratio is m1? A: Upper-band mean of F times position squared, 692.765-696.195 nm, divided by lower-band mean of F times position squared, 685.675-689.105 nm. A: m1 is 1.9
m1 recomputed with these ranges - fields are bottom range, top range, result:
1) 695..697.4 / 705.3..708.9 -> 0.75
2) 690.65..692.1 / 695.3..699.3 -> 1.15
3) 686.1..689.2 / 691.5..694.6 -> 1.87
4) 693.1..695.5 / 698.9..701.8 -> 0.53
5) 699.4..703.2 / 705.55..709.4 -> 1.01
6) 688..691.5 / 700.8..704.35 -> 1.04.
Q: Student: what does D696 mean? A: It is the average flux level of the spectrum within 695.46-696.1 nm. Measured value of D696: 33.2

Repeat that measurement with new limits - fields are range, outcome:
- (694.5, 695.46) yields 16.7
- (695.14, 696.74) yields 26.9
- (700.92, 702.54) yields 17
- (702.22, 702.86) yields 17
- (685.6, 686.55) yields 17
